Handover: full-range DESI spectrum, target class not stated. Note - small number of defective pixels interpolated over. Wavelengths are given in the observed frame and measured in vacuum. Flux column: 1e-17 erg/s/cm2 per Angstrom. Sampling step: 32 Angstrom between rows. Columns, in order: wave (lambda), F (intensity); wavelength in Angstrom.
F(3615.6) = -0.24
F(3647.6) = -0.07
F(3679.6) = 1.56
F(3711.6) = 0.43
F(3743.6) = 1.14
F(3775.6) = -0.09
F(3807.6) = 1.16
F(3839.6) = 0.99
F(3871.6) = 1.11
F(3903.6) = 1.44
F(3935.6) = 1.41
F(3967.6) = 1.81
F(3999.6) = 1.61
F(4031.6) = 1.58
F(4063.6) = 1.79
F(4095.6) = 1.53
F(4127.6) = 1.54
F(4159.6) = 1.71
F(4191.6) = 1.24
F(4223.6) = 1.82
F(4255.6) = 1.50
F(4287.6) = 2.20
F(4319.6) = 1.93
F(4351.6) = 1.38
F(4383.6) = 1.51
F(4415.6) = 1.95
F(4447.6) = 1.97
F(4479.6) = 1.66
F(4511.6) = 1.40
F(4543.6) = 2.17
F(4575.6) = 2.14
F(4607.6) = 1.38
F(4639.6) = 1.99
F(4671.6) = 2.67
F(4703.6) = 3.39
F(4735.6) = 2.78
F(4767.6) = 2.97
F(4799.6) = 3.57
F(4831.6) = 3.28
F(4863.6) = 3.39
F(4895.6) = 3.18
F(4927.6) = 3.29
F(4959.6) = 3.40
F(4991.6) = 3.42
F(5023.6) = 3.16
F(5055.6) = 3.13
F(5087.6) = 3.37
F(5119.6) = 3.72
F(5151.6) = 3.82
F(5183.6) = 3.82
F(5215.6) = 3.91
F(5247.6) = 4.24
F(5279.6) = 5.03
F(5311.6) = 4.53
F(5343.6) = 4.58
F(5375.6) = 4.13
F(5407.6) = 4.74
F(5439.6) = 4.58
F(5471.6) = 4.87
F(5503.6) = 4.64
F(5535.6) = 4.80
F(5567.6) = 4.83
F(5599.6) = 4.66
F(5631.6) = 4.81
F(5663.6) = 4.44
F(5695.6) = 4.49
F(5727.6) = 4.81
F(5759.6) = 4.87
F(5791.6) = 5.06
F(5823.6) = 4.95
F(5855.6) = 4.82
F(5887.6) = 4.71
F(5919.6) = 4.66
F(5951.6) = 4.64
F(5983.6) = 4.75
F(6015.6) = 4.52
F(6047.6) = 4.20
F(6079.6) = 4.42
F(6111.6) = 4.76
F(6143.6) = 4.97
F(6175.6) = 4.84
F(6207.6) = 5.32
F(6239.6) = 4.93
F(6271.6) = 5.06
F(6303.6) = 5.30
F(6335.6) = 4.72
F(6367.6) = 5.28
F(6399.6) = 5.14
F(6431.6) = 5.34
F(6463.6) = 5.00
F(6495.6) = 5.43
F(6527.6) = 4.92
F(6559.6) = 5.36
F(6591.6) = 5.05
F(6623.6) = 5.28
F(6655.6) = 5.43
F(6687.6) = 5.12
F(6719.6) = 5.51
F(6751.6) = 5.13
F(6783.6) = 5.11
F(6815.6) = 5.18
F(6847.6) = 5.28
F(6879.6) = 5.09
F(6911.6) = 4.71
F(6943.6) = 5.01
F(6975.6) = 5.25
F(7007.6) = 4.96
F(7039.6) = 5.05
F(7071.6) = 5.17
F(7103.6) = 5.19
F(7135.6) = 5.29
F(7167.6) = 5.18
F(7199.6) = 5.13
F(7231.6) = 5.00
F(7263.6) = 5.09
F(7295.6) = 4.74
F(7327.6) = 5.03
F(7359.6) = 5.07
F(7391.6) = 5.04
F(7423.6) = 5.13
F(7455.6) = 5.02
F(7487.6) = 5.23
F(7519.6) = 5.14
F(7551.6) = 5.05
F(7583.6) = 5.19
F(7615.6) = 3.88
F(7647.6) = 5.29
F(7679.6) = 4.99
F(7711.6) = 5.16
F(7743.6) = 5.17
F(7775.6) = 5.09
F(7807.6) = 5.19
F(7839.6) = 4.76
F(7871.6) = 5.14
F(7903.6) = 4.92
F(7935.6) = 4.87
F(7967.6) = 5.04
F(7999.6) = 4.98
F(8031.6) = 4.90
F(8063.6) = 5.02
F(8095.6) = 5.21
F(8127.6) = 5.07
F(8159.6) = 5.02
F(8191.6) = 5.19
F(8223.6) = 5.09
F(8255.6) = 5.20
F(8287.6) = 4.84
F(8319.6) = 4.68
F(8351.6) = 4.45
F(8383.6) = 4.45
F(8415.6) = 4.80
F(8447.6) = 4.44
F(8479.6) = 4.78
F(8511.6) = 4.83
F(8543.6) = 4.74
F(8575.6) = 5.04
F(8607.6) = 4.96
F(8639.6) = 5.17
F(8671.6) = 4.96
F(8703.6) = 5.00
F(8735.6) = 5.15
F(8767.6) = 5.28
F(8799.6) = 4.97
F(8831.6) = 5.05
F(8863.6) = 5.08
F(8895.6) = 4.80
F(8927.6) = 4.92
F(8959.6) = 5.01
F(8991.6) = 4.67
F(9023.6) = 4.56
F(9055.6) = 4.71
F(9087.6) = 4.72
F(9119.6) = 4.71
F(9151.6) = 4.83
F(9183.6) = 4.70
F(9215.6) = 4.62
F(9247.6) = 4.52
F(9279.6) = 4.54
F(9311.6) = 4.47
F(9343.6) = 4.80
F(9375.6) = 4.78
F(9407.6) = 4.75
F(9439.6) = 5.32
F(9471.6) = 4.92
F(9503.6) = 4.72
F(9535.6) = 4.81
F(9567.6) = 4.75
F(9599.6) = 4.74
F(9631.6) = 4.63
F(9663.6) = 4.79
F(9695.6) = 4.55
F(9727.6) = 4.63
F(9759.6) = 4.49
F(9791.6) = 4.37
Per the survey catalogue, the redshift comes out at 0.172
